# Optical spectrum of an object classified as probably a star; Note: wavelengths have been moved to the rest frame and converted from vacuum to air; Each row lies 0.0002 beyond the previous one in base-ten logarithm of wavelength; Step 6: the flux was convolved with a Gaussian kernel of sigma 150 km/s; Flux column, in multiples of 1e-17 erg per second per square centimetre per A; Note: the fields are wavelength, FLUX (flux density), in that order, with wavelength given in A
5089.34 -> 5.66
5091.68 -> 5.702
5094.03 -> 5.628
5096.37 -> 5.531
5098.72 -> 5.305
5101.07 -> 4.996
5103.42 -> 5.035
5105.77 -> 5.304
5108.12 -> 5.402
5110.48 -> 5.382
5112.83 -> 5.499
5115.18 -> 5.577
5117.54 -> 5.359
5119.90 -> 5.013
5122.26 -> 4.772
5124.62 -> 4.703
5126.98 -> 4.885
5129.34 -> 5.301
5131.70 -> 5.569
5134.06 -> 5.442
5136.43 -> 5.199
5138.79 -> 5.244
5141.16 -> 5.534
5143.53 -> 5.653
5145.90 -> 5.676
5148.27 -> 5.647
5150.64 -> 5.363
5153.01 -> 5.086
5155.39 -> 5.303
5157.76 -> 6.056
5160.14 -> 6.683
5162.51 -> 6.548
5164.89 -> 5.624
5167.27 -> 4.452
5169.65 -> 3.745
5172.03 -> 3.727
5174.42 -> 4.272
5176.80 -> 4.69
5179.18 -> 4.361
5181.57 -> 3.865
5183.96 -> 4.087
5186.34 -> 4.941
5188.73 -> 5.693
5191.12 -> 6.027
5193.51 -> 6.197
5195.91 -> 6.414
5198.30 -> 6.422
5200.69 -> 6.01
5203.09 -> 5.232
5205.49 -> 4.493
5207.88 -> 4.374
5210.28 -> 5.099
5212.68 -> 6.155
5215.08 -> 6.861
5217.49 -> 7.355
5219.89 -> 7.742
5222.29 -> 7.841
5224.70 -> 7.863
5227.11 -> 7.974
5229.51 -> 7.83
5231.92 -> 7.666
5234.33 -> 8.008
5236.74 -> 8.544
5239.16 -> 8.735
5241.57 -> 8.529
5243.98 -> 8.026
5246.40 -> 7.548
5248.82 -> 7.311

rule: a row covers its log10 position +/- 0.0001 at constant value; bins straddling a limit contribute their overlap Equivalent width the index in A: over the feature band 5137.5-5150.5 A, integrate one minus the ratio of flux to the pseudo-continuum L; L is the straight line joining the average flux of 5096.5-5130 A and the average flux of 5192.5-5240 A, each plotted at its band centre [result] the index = 0.34 A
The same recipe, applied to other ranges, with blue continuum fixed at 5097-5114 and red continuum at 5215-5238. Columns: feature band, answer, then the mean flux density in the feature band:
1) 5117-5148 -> 3.08 A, 5.27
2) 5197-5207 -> 2.44 A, 5.52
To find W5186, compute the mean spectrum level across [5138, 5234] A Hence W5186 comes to 5.77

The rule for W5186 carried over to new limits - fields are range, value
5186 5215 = 5.66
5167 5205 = 5.01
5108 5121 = 5.37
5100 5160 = 5.34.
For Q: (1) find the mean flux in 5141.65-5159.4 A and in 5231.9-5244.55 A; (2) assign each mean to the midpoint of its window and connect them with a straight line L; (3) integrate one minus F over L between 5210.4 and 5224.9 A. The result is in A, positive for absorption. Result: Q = 1.1 A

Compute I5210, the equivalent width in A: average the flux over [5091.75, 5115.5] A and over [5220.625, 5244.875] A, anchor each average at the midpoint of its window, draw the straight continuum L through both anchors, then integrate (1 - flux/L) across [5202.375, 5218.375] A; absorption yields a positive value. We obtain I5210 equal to 4.2 A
